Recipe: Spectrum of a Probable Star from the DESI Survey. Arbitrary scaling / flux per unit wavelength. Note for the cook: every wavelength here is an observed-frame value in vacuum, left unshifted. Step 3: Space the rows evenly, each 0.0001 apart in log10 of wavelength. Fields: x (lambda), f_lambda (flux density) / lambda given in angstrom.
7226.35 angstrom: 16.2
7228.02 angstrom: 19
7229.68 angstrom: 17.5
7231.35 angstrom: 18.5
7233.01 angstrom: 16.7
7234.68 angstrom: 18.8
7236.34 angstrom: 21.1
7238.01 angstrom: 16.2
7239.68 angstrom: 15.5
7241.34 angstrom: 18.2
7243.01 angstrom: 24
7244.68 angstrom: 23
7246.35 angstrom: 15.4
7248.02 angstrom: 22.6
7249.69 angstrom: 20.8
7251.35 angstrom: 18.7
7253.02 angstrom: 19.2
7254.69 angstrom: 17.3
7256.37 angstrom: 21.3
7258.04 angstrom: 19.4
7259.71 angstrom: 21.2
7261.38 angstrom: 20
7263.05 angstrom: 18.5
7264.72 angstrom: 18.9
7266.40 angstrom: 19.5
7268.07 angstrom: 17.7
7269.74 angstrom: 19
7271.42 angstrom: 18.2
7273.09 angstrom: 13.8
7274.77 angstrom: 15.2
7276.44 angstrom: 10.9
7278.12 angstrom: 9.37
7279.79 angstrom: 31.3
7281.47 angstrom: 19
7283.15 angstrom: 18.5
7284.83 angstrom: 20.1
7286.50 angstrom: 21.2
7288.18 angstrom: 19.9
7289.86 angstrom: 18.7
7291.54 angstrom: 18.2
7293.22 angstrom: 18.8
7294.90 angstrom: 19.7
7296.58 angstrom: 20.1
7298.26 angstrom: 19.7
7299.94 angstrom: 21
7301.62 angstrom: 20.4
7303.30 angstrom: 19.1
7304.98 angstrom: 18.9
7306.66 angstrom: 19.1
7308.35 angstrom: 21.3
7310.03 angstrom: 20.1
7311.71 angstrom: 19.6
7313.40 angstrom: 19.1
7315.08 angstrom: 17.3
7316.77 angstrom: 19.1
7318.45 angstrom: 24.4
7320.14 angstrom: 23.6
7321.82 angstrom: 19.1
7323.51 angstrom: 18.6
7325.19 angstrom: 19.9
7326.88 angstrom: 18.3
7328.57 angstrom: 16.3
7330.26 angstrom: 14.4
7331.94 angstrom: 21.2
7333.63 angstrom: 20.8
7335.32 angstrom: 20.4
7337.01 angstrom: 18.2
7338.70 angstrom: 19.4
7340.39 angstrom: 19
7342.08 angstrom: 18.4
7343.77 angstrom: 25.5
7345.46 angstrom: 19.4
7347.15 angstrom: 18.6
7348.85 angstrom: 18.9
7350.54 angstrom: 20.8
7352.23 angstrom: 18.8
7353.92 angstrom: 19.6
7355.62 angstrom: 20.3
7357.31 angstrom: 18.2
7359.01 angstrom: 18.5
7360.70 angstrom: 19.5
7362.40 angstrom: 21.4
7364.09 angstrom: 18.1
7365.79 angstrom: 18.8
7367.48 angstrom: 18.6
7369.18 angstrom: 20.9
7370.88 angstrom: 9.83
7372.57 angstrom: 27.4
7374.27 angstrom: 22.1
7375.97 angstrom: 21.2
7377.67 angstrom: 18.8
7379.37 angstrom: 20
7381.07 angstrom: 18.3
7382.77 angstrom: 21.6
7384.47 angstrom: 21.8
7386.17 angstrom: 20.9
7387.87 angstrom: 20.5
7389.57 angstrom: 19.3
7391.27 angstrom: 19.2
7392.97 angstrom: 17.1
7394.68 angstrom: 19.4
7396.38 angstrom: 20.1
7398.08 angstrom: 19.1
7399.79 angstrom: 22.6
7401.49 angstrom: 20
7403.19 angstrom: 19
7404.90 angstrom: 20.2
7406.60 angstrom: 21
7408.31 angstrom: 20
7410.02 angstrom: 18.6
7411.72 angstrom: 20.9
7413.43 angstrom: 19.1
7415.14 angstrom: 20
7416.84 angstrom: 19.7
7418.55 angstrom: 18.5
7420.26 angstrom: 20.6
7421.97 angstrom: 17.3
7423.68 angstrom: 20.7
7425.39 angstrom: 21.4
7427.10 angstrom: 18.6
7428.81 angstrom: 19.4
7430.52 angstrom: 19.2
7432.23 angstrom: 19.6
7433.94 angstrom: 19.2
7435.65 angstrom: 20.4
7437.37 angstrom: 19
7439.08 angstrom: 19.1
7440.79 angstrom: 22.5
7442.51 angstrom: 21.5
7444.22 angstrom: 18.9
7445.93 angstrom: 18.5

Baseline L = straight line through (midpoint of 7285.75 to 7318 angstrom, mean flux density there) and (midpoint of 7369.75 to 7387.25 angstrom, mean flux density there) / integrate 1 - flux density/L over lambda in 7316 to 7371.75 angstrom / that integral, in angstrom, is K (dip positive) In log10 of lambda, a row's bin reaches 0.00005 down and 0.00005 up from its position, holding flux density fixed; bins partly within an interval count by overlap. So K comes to 1.7 angstrom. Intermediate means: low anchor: 19.6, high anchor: 20.2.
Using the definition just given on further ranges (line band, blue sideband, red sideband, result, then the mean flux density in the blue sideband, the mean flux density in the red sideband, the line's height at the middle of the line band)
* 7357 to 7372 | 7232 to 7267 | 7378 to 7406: 1.1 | 19.3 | 19.9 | 19.8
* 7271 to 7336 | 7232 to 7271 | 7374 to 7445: 1.2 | 19.2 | 19.9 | 19.5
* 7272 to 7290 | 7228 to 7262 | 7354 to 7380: 1.3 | 19.3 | 19.6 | 19.4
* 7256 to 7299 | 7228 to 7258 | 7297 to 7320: 1.9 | 19.1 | 20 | 19.6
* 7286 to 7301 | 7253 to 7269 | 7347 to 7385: -0.2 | 19.3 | 19.7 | 19.4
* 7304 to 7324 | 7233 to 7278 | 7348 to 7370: -1.1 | 18.4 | 19.4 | 19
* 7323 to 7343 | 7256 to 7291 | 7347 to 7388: 0.6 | 18.6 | 19.7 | 19.3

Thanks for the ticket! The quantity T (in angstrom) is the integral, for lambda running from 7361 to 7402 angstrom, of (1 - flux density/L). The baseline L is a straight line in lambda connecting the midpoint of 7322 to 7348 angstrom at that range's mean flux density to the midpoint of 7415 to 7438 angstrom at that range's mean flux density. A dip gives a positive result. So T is -1.0 angstrom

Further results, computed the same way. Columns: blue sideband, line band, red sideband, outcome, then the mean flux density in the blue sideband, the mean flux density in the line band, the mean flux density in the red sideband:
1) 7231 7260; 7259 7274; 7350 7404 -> 0.7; 19.3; 18.5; 19.7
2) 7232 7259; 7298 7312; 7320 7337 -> -0.6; 19.3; 19.9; 19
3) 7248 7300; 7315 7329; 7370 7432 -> -0.4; 18.9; 19.8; 19.8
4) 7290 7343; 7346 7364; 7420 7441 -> 0.1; 19.5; 19.4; 19.7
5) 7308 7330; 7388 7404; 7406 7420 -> 0.1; 19.6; 19.6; 19.7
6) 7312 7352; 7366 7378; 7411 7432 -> -0.1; 19.6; 19.8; 19.6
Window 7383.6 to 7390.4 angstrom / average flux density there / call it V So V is 20.6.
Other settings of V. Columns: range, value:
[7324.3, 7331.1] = 17.2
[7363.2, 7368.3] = 18.6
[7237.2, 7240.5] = 15.8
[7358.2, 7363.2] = 19.8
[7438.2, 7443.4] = 21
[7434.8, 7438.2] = 19.7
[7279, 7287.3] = 22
